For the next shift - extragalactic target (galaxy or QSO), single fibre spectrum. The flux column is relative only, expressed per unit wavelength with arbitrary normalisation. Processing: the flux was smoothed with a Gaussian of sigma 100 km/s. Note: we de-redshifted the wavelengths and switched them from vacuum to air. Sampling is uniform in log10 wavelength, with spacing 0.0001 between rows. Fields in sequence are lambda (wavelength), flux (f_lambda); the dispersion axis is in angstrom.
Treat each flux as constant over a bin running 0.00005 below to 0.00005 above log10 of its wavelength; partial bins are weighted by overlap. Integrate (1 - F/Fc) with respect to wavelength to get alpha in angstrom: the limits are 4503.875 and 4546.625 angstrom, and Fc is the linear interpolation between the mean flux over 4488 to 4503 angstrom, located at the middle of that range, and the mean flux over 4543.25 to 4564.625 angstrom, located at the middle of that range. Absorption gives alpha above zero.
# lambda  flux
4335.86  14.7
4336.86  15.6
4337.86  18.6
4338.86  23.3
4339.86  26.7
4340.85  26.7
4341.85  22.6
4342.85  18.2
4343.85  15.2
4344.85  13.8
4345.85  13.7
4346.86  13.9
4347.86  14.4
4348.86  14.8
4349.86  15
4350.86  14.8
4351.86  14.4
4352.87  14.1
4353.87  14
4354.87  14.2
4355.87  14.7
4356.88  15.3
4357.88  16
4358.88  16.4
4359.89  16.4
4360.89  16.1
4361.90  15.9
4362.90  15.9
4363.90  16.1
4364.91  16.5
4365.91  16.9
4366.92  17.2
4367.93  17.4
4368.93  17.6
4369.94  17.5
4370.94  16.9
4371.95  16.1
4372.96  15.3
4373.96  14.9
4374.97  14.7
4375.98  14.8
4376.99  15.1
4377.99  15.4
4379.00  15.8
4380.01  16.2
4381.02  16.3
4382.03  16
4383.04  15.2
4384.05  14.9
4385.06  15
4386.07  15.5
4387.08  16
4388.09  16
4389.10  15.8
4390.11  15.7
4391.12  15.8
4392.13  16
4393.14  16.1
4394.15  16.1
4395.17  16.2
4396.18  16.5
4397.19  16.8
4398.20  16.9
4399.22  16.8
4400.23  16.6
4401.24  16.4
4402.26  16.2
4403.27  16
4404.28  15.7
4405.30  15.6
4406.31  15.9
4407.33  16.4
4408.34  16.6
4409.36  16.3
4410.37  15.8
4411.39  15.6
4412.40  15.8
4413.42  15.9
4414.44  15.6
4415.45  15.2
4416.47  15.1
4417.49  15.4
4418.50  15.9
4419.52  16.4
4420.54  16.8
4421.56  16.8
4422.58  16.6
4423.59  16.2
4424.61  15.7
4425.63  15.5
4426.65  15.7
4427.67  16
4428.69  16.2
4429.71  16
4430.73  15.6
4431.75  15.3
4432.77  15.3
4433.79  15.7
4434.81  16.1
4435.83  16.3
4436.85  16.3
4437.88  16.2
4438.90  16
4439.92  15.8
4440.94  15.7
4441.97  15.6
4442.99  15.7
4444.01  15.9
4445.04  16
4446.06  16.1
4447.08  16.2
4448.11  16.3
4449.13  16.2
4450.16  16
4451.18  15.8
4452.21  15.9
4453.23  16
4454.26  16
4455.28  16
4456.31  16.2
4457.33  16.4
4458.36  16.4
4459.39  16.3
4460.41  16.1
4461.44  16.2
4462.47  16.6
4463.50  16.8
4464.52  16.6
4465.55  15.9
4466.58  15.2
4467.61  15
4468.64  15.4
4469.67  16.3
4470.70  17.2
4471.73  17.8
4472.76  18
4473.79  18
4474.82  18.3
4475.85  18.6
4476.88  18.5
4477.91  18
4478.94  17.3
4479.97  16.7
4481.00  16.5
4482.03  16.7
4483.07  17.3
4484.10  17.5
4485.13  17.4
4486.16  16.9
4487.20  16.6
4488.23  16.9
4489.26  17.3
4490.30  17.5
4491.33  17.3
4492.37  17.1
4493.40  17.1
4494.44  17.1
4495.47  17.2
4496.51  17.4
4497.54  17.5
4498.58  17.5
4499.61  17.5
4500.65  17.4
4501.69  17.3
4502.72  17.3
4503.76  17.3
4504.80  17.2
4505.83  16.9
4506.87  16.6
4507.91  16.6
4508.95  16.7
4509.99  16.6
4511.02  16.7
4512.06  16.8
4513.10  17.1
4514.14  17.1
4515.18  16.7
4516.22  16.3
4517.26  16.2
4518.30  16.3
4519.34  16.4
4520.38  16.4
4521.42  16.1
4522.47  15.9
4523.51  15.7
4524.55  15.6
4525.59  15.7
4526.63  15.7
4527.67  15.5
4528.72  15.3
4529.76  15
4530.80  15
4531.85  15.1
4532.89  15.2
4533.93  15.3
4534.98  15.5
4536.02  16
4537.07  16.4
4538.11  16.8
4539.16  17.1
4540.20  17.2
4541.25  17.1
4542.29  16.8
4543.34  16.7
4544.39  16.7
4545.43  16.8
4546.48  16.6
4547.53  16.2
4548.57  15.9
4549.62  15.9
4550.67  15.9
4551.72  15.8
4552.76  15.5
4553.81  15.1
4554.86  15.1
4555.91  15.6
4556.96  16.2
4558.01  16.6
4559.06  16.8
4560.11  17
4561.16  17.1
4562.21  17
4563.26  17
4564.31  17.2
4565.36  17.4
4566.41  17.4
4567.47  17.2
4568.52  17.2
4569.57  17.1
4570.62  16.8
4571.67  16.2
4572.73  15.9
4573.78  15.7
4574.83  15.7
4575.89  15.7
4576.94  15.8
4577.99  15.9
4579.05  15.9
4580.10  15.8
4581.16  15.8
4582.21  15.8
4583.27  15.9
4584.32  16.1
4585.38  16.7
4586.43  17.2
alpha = 1.29 angstrom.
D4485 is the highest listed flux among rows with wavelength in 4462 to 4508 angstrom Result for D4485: 18.6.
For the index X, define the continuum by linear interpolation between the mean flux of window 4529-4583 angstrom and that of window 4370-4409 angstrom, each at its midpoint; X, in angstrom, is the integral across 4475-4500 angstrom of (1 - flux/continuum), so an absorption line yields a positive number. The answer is -1.9 angstrom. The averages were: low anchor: 15.9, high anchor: 16.2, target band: 17.3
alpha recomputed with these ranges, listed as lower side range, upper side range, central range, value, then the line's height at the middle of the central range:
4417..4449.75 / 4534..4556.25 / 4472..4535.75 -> -2.50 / 16.1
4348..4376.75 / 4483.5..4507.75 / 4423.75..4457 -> 1.31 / 16.6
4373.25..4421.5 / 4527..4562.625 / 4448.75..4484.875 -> -1.59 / 16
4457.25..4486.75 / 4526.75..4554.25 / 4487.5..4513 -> -0.89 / 16.5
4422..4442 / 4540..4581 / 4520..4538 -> 0.70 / 16.3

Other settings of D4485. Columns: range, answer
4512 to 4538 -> 17.1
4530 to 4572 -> 17.4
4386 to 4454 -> 16.9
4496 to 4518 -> 17.5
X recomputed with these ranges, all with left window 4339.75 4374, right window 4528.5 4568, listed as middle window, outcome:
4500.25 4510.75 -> -0.44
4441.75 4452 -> 0.21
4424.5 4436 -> 0.39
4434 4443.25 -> 0.20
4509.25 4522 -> -0.20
